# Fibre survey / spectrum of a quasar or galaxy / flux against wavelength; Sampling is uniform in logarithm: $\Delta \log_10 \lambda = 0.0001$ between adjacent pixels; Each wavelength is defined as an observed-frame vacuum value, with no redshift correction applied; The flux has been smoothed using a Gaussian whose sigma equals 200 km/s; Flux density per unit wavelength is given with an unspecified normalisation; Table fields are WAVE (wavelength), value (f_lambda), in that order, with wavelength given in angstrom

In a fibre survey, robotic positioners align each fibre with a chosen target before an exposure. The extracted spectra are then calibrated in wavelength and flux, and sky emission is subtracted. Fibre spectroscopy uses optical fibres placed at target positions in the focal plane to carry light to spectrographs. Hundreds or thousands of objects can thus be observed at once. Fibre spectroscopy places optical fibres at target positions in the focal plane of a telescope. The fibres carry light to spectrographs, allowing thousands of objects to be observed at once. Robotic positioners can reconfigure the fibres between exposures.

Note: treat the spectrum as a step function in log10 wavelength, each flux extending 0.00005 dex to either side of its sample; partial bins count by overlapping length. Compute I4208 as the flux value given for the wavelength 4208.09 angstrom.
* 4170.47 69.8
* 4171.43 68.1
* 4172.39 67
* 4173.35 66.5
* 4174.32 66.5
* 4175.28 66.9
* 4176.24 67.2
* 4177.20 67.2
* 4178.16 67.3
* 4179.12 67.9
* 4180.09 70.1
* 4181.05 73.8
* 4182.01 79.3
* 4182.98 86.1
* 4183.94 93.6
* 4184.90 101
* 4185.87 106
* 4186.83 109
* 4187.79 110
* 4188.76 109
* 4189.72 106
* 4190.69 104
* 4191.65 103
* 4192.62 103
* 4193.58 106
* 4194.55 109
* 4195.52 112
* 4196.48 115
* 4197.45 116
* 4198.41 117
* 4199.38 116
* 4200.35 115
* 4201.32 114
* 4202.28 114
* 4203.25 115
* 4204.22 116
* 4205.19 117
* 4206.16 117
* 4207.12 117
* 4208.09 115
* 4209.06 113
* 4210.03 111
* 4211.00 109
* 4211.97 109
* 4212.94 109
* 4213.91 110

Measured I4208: 115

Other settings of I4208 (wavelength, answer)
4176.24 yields 67.2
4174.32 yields 66.5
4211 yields 109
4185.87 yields 106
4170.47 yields 69.8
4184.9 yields 101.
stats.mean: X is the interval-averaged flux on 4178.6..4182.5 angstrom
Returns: 72.6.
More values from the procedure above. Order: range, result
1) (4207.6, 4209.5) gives 114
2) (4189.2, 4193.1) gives 104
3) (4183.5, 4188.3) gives 104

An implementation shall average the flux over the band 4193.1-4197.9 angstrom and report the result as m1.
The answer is 111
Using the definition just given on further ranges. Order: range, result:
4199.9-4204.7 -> 115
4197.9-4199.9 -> 116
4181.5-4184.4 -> 86.1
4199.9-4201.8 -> 115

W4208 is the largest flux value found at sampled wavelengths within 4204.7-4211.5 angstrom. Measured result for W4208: 117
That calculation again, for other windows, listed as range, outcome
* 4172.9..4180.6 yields 70.1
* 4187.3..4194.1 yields 110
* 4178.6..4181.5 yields 73.8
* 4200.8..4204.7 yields 116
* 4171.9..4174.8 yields 67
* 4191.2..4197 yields 115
